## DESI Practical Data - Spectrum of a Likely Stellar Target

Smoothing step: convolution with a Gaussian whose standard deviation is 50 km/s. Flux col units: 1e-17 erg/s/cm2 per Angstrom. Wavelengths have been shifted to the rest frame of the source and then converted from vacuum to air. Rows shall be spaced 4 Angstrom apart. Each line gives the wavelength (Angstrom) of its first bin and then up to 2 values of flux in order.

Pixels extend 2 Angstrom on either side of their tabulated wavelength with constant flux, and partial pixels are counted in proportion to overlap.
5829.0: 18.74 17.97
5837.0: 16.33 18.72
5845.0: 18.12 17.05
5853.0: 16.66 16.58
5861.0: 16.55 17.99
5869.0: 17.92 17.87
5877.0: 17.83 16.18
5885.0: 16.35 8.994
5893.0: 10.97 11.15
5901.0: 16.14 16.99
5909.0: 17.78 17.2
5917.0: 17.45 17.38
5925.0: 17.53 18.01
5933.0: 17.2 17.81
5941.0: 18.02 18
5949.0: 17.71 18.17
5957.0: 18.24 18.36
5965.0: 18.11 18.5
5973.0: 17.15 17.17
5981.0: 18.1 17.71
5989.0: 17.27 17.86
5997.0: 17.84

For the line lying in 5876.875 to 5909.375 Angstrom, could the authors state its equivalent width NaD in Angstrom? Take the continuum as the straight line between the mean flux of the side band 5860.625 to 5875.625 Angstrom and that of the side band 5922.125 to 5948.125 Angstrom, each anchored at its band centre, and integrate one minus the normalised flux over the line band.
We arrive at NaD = 6.1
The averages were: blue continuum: 17.7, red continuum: 17.7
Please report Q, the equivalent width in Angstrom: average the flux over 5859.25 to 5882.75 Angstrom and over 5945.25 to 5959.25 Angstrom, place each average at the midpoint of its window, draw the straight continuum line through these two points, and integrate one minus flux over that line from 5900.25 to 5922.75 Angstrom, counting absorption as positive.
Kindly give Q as 0.7 Angstrom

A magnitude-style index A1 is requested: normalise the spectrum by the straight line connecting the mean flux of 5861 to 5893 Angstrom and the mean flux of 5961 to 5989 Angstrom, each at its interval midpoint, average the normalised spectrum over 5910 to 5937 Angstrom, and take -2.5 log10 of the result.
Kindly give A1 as -0.05 mag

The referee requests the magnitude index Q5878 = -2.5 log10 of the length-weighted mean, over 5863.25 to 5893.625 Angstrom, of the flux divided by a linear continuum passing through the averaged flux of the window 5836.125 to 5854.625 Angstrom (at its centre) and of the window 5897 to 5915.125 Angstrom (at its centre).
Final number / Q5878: 0.08 mag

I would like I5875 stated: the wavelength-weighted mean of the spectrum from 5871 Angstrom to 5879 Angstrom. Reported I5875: 17.9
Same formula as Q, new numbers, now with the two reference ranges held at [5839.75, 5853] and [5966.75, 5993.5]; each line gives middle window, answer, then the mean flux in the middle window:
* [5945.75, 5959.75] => -0.3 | 18.1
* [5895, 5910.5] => 2.0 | 15.4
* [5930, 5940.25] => 0.0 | 17.6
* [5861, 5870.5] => 0.0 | 17.7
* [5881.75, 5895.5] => 4.1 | 12.4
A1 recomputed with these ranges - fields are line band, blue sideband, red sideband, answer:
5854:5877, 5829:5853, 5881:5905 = -0.12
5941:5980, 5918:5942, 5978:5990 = -0.02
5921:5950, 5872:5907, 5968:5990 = -0.10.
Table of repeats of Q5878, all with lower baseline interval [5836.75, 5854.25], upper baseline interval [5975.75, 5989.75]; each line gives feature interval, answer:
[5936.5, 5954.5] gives -0.022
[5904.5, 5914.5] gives 0.011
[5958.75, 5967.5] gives -0.040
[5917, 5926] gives 0.007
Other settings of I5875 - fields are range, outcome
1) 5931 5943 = 17.7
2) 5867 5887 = 17.2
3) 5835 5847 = 17.7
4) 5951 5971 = 18.3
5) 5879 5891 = 13.8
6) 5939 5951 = 17.9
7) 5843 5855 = 17.3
